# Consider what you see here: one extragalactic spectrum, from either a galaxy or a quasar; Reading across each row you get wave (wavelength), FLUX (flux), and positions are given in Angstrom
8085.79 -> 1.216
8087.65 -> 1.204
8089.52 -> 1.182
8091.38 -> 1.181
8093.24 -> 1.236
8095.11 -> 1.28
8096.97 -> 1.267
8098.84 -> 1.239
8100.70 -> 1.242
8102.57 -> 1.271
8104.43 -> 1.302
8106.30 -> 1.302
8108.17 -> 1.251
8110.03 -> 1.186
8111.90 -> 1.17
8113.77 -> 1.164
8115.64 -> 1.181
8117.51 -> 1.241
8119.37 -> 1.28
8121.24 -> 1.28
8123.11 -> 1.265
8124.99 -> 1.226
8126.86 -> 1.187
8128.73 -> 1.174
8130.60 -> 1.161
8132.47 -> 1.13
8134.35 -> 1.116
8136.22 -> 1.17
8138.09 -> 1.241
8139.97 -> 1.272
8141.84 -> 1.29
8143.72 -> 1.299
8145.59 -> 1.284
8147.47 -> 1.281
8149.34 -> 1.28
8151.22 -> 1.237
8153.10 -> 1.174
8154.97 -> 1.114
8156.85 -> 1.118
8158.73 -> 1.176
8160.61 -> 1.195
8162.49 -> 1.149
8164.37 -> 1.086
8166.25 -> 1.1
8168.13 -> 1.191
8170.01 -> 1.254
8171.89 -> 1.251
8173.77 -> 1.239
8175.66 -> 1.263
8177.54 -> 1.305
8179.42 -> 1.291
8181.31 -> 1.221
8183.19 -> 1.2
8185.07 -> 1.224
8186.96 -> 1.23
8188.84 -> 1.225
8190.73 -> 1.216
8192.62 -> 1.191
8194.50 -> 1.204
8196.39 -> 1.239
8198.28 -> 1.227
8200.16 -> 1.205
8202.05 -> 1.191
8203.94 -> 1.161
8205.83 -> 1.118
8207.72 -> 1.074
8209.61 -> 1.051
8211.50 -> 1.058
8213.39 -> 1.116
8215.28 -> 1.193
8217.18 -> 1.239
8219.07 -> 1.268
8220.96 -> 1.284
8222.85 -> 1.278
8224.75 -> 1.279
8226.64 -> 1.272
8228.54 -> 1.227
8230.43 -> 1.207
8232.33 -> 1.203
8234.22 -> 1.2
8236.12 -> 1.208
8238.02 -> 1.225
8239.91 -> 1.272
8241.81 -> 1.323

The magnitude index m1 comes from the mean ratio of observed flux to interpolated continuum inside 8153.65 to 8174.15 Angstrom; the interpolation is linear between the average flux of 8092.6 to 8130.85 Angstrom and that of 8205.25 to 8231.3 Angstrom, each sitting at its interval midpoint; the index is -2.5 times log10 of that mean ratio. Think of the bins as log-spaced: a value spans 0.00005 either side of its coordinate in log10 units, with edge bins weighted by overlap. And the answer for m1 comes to 0.04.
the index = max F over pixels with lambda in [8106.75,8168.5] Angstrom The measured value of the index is 1.299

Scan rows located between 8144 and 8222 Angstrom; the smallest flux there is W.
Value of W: 1.051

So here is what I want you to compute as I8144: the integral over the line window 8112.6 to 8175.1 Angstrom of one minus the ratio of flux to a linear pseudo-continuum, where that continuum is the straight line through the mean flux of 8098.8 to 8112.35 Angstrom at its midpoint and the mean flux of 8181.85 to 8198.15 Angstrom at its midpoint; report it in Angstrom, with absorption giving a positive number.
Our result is 1.4 Angstrom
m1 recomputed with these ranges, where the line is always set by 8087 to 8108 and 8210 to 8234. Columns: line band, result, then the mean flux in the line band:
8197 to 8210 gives 0.060 mag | 1.15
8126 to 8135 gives 0.076 mag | 1.15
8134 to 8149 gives -0.014 mag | 1.25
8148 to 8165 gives 0.051 mag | 1.17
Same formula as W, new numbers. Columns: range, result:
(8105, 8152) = 1.116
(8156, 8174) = 1.086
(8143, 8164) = 1.114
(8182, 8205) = 1.161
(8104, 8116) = 1.164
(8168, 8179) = 1.191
